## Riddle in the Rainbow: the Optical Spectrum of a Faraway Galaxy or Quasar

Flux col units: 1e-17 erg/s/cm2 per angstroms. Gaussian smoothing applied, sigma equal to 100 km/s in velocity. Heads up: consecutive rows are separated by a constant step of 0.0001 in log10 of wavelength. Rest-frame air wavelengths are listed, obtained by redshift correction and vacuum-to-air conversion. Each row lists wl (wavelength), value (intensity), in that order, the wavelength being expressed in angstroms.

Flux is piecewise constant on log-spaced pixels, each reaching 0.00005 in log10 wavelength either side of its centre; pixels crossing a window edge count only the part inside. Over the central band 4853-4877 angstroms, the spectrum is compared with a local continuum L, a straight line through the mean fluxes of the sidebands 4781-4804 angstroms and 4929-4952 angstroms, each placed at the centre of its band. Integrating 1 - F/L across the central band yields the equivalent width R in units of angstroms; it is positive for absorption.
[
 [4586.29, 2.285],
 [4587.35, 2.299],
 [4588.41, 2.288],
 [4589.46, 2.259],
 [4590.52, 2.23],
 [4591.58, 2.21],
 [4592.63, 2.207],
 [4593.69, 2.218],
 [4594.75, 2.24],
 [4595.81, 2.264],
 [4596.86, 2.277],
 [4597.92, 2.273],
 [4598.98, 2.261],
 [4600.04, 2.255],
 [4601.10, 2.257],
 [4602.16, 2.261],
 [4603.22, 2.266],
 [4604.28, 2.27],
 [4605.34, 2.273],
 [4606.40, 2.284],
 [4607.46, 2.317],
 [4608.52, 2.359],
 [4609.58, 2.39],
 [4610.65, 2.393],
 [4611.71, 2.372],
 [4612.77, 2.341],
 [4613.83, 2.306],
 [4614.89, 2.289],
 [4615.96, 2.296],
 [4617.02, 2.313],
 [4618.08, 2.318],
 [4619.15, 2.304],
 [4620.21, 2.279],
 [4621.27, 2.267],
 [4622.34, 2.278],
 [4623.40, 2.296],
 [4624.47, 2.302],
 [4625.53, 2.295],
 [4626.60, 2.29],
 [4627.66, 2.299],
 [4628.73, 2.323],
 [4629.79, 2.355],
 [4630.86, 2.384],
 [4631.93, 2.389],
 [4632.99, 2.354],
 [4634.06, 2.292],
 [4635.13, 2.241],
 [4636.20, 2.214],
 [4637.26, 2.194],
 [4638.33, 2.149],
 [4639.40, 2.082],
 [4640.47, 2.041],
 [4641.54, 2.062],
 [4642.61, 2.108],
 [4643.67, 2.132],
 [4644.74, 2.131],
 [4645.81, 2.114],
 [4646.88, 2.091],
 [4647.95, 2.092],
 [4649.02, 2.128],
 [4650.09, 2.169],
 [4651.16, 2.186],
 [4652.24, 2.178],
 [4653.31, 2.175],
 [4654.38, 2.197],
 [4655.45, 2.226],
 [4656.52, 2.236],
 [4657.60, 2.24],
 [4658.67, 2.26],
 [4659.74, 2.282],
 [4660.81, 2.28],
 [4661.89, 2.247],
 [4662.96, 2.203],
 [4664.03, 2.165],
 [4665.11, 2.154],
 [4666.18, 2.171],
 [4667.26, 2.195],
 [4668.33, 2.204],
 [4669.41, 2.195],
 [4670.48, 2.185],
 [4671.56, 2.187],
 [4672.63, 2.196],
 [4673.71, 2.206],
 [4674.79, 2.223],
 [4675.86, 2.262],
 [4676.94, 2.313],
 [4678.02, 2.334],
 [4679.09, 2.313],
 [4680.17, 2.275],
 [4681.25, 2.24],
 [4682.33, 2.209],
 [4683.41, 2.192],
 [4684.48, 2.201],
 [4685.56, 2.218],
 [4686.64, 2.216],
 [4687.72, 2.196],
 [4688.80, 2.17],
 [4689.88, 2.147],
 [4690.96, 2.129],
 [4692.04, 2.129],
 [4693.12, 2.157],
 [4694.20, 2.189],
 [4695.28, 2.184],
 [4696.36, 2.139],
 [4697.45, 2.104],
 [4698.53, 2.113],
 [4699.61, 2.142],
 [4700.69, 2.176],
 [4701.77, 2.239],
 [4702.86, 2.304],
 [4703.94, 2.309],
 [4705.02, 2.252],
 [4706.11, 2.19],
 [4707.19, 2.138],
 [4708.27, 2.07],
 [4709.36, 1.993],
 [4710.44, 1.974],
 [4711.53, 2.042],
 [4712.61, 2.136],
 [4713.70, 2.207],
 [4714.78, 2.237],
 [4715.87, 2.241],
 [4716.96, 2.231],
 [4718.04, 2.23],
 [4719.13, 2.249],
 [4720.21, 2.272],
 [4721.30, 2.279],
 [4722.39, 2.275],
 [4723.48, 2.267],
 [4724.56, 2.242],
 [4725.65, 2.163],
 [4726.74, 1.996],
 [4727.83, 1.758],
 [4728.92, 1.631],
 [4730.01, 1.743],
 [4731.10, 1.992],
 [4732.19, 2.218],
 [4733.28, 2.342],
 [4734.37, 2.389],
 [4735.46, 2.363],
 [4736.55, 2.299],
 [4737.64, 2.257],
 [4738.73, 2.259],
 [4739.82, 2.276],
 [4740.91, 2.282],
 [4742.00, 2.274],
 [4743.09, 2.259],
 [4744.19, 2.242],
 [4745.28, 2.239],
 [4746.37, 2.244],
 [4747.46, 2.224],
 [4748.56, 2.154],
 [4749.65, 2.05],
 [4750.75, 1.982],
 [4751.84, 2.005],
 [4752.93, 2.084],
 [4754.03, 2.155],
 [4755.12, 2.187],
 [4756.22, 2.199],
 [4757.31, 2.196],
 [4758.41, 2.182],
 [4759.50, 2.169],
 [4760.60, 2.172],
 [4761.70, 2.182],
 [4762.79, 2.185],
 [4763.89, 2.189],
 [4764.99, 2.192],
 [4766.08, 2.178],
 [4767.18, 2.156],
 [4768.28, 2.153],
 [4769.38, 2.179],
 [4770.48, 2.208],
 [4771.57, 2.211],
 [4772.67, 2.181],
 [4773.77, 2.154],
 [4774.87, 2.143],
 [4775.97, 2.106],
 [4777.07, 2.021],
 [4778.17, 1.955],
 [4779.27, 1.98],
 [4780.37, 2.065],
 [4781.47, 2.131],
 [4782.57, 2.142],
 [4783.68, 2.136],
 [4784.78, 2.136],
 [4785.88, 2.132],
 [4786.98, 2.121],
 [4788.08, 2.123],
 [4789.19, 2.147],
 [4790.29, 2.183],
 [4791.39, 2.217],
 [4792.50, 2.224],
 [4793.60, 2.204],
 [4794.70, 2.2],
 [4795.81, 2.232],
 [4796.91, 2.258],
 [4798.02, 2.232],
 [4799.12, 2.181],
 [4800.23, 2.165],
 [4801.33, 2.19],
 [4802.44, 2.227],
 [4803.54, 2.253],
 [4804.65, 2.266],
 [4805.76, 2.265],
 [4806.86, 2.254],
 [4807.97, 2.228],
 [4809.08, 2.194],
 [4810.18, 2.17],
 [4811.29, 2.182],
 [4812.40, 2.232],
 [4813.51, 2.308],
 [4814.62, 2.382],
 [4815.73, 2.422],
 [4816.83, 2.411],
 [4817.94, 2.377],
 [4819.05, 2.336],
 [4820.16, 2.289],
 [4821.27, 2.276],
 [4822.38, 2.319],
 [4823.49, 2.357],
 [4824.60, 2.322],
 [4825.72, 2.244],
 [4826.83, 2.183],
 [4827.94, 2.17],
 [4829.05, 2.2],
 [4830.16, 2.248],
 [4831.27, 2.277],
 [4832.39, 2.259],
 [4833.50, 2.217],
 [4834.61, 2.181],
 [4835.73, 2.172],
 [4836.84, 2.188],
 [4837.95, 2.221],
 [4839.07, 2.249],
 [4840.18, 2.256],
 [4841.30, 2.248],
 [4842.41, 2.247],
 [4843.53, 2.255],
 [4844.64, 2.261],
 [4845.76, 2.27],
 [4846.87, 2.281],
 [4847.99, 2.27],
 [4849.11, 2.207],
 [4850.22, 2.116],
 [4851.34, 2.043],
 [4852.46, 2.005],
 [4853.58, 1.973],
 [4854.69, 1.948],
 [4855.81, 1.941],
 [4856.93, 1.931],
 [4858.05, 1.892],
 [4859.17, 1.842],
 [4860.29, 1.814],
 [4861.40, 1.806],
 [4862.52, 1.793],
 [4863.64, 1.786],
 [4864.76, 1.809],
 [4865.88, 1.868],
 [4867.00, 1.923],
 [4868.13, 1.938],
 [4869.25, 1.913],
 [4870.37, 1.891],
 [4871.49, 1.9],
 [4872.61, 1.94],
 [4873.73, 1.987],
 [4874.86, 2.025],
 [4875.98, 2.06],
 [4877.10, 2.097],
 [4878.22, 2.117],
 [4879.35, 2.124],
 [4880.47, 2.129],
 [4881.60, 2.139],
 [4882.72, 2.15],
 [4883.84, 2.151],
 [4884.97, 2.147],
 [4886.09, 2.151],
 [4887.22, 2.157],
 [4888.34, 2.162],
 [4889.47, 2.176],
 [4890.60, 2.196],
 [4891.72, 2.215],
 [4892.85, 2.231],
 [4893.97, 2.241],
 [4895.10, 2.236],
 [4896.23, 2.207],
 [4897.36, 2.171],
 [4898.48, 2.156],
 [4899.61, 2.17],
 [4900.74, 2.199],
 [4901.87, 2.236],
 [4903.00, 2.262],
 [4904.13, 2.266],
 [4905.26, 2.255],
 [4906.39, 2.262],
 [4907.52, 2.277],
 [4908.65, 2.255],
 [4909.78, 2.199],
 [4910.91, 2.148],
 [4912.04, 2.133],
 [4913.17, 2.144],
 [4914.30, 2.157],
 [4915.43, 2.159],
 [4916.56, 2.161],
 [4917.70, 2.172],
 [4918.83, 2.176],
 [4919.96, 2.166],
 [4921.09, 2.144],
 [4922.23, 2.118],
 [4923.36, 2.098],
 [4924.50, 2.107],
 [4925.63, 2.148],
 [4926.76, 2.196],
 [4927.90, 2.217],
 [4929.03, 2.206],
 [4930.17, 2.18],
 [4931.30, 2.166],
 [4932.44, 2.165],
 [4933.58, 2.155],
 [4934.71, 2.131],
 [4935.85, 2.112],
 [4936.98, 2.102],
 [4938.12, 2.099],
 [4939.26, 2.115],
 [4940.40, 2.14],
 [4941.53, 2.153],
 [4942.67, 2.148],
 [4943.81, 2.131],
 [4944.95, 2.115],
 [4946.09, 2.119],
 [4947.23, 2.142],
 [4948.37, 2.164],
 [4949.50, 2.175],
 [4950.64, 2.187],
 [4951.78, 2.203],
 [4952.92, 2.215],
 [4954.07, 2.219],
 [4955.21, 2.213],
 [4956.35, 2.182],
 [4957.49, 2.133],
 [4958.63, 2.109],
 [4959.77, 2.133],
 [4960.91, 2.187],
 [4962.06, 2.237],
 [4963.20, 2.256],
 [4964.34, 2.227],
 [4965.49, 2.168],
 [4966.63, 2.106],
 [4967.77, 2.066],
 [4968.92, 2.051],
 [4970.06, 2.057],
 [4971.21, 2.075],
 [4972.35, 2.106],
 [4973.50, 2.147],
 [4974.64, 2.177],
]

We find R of 2.8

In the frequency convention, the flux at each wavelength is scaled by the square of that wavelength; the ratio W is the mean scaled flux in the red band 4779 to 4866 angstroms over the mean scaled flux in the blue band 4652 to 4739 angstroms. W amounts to 1.05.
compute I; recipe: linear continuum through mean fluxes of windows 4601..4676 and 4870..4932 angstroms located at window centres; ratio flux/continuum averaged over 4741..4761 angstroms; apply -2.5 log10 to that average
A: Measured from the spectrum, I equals 0.02 mag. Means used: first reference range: 2.24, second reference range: 2.16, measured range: 2.17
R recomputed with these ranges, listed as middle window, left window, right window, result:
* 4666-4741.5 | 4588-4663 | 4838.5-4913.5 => 0.7 angstroms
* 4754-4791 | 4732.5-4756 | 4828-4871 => 0.6 angstroms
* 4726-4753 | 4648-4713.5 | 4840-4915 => 0.2 angstroms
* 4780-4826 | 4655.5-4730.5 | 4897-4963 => -1.2 angstroms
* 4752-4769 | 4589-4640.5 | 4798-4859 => 0.5 angstroms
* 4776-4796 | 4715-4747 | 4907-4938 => 0.5 angstroms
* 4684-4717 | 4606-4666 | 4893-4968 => 0.9 angstroms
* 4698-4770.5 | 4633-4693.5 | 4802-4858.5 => 1.1 angstroms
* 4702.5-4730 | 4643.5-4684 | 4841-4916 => 0.5 angstroms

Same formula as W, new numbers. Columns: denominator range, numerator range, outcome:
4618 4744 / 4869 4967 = 1.08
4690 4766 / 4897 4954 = 1.09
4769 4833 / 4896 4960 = 1.03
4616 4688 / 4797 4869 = 1.05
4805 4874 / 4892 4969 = 1.06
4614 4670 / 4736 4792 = 1.02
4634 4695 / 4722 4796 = 1.02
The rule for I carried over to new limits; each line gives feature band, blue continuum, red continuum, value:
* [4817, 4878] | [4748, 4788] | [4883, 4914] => 0.03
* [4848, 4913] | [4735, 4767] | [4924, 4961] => 0.05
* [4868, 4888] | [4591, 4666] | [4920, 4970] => 0.06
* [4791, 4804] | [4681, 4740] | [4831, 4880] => -0.06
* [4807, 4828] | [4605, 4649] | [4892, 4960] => -0.04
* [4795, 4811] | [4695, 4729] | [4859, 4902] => -0.06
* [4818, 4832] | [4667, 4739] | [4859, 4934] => -0.07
